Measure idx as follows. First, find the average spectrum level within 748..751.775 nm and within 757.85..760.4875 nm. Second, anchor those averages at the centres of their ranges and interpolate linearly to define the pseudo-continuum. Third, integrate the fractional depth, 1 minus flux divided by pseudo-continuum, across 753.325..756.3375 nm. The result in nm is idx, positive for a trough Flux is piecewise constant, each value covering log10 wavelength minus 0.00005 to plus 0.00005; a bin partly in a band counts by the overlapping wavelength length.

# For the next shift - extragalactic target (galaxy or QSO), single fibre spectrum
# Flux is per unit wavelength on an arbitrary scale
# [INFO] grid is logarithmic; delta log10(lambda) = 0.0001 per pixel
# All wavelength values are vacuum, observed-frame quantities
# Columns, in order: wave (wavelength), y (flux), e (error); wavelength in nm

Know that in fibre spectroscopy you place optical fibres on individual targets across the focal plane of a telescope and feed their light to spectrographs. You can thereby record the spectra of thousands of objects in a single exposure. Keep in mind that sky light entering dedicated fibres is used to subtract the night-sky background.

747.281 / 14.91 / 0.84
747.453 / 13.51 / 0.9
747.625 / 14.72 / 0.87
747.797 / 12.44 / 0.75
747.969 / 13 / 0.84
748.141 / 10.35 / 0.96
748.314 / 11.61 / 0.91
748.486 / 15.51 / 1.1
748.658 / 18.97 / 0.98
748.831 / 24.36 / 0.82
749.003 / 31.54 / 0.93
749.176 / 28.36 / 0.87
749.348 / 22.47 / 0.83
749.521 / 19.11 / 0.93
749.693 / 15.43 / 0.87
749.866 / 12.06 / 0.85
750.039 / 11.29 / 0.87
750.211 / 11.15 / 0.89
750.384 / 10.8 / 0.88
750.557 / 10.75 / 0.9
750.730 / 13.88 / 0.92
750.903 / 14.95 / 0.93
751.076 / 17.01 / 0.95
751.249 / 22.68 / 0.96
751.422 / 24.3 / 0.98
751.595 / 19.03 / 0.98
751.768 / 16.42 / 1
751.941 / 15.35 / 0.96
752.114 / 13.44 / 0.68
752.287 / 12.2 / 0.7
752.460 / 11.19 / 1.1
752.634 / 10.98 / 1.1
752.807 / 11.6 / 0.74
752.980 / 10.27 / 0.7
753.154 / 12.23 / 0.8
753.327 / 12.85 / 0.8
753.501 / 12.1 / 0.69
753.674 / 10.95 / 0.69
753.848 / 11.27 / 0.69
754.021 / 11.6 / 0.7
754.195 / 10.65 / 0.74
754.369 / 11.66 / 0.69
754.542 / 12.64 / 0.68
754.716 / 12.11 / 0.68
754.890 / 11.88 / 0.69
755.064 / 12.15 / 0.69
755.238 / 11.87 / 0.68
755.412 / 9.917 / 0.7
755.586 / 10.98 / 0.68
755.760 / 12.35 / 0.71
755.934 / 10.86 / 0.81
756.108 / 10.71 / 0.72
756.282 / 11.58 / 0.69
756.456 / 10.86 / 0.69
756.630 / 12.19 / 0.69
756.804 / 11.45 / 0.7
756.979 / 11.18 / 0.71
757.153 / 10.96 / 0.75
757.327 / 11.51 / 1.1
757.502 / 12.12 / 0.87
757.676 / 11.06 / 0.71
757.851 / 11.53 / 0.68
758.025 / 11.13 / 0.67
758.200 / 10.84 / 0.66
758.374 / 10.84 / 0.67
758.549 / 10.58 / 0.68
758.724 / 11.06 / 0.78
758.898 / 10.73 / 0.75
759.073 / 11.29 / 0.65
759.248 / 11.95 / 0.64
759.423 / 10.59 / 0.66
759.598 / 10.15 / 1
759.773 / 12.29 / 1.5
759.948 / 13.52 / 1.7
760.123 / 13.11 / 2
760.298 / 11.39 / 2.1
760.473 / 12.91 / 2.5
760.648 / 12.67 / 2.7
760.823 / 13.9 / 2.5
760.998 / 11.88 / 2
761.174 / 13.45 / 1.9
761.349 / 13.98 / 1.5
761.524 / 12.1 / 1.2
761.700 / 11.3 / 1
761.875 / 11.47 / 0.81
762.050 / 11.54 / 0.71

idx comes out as 0.56 nm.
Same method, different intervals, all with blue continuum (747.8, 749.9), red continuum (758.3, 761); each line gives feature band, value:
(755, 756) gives 0.211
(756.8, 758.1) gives 0.178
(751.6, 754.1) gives 0.547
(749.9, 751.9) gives 0.184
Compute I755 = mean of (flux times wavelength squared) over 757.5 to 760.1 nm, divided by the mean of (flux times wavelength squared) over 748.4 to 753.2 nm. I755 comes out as 0.7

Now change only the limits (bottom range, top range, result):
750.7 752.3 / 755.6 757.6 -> 0.67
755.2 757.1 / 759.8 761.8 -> 1.15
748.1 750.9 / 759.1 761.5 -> 0.76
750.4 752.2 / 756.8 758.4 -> 0.69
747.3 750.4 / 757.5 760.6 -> 0.71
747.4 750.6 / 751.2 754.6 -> 0.84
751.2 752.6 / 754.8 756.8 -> 0.70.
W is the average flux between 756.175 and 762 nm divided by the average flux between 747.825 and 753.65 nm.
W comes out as 0.75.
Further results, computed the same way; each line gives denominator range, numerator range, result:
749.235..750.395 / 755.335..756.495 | 0.73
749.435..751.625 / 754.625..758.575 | 0.73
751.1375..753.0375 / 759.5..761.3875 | 0.82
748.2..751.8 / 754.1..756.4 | 0.65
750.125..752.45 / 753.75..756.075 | 0.75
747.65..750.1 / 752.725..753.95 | 0.66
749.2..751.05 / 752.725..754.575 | 0.79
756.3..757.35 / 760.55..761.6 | 1.14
